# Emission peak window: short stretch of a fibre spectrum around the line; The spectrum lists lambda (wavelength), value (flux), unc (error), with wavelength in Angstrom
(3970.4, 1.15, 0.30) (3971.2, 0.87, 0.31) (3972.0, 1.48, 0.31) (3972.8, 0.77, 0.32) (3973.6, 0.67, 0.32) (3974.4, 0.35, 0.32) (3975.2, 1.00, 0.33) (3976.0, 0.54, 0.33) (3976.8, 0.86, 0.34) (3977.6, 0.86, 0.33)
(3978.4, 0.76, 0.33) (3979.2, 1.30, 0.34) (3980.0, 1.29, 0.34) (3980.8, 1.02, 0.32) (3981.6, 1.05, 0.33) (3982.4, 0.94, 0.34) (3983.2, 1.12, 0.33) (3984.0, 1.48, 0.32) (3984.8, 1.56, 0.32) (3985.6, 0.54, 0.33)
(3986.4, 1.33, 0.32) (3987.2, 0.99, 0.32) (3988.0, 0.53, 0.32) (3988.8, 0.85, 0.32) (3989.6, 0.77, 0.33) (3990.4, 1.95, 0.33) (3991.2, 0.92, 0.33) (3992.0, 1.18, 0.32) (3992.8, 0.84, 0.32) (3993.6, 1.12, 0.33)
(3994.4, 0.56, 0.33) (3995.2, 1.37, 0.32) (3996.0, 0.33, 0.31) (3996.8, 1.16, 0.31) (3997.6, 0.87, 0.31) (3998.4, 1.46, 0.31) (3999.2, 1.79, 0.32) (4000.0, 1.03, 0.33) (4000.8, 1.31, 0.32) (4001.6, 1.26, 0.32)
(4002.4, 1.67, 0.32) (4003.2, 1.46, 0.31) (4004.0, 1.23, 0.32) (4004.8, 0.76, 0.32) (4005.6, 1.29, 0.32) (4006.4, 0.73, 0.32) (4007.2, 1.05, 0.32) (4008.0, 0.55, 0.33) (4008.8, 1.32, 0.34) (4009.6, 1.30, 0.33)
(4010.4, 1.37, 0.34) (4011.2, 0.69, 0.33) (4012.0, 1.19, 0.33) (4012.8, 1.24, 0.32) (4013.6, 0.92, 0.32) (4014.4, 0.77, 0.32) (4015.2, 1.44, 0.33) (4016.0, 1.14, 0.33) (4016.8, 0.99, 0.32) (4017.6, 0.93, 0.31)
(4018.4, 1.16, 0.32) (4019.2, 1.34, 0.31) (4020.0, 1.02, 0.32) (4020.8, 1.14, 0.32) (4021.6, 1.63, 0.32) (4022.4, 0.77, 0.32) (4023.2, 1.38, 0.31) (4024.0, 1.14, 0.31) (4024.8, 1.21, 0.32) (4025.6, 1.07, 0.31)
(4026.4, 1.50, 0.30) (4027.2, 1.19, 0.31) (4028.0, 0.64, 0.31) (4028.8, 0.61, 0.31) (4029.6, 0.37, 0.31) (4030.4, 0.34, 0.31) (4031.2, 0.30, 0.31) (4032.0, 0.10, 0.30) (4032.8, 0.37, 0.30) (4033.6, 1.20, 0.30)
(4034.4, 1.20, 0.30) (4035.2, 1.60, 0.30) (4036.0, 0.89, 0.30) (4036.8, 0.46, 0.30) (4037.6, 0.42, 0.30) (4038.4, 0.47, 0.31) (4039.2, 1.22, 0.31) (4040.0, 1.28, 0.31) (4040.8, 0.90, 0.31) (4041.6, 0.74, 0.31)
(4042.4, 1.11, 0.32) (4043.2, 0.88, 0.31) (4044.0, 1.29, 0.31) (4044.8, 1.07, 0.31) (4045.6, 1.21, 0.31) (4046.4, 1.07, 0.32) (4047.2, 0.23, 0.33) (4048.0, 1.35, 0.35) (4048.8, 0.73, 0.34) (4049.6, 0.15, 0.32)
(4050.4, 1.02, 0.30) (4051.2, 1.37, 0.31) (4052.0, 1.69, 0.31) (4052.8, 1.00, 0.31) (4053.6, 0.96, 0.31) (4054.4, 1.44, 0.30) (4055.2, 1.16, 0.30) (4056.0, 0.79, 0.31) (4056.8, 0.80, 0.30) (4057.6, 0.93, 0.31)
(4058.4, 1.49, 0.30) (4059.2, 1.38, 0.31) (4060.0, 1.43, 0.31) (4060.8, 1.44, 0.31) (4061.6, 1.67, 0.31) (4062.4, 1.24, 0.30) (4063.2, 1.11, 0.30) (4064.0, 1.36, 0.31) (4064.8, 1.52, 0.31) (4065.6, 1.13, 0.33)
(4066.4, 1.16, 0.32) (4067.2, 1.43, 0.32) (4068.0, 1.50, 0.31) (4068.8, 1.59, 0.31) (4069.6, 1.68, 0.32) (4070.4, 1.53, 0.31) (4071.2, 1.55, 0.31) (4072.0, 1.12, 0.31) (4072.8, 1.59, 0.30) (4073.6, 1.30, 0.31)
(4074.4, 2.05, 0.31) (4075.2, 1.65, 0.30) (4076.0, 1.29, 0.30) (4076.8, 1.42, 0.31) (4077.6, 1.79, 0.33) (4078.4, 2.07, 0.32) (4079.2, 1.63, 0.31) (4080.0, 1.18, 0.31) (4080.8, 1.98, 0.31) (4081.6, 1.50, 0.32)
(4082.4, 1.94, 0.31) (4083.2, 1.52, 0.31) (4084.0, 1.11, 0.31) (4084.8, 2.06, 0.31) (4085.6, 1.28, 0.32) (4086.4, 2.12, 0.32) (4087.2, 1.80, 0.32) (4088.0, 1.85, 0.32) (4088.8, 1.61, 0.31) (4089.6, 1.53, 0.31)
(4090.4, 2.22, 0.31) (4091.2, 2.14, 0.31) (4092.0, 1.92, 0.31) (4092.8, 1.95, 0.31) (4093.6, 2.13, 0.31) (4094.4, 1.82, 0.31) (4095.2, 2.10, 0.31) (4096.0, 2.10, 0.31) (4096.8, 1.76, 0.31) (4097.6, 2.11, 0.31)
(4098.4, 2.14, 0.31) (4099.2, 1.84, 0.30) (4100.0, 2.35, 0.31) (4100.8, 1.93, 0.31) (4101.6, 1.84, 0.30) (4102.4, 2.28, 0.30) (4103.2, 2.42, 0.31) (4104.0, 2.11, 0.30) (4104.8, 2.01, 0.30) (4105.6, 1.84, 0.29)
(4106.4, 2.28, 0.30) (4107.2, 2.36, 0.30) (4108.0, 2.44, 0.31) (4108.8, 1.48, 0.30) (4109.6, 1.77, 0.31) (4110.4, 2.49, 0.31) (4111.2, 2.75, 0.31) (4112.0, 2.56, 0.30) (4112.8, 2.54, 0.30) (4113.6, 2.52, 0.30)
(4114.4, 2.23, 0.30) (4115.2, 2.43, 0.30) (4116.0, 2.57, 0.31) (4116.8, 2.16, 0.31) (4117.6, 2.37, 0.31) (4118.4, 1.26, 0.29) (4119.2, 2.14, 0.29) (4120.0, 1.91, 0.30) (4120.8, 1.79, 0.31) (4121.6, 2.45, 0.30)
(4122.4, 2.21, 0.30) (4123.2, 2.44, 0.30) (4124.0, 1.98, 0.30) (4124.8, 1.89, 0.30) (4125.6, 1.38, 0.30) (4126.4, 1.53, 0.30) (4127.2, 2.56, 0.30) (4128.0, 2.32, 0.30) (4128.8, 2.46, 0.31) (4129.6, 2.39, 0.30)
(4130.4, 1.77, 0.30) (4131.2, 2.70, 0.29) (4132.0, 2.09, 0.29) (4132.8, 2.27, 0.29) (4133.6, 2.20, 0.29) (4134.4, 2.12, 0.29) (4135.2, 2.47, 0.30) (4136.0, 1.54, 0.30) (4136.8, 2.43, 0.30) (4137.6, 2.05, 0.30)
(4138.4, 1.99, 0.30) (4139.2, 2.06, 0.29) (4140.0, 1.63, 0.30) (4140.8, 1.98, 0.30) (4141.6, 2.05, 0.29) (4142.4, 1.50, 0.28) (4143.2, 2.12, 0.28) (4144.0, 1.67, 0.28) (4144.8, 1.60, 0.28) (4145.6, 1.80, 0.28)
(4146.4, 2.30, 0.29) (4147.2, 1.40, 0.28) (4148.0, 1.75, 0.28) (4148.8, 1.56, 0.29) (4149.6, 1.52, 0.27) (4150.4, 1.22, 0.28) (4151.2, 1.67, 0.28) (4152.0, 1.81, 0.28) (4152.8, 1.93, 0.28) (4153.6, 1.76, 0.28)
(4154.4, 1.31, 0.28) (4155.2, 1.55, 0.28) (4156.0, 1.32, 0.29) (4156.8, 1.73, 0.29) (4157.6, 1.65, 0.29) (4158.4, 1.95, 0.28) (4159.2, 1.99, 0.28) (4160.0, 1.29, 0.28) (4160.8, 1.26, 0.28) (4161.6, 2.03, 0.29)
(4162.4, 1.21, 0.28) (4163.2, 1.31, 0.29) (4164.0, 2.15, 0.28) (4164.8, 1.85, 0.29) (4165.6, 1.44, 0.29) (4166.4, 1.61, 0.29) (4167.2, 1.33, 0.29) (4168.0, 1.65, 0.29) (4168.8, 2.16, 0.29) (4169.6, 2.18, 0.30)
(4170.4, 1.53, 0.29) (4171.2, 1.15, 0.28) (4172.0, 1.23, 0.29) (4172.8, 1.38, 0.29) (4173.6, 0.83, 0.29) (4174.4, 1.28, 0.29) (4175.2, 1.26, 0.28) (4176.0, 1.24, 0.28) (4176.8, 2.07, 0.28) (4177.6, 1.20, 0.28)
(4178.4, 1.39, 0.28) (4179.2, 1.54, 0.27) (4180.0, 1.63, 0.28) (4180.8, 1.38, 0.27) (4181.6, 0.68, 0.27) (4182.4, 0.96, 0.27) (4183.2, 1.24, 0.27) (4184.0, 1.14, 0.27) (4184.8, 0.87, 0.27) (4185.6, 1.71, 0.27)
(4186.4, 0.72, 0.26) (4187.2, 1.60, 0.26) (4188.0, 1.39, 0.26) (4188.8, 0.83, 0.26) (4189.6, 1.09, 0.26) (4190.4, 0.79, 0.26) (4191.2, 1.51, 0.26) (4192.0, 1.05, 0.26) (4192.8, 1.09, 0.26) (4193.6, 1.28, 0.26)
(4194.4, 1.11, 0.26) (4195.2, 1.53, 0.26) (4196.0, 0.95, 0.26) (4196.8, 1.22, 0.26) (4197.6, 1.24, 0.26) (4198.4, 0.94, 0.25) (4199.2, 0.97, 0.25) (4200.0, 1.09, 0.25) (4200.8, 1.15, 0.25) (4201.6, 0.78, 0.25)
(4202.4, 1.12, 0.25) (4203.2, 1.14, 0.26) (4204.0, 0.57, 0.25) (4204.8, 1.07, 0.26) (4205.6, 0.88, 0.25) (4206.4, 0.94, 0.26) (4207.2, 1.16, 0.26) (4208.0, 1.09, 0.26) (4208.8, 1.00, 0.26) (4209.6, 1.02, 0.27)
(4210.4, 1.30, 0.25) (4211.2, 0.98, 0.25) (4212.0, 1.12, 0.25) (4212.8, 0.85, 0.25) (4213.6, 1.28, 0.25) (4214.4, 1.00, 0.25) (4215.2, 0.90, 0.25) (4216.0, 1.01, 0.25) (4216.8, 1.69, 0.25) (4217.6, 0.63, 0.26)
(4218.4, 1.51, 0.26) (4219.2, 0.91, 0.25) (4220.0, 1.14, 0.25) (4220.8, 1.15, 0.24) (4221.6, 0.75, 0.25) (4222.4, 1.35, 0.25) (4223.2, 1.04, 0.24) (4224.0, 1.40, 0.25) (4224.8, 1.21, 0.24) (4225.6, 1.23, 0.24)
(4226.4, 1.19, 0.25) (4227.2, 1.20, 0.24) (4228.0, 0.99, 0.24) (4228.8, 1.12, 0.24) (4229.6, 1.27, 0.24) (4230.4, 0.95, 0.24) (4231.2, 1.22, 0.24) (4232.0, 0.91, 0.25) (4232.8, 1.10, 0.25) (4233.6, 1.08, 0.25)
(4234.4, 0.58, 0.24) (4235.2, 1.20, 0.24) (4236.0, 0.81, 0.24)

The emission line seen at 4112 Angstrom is C IV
